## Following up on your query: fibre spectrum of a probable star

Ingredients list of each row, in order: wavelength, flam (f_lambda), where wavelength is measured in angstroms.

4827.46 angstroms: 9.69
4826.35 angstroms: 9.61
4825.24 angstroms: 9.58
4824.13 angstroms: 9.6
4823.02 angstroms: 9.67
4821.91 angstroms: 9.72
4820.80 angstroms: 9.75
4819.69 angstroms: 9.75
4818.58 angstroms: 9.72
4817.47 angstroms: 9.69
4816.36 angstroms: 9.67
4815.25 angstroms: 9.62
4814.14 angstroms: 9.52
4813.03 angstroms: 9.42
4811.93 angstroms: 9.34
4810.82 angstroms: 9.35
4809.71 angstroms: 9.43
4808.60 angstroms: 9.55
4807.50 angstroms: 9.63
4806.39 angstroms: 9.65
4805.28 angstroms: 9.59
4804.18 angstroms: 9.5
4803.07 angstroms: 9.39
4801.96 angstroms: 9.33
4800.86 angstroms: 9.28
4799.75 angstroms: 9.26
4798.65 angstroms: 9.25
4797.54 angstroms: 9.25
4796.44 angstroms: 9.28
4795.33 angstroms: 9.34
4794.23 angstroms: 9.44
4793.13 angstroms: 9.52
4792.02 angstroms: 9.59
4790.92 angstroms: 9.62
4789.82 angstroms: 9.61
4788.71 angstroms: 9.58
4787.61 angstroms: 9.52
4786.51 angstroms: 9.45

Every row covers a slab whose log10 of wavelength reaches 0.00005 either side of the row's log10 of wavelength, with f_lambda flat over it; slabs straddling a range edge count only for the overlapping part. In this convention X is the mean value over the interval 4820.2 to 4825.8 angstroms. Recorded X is 9.67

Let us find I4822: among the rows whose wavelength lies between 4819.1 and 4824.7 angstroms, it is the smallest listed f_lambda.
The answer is 9.6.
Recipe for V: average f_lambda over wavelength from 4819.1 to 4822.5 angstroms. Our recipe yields 9.74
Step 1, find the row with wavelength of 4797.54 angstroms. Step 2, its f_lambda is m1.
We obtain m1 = 9.25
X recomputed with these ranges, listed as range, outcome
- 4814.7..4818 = 9.65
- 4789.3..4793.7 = 9.59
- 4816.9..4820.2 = 9.71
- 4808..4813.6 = 9.43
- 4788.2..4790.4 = 9.58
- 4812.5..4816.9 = 9.55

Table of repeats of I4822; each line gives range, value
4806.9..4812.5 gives 9.34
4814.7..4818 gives 9.62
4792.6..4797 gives 9.28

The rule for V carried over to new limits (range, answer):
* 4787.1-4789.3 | 9.53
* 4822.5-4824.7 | 9.64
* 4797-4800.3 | 9.25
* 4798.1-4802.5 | 9.29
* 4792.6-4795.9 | 9.44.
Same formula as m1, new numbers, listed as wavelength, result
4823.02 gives 9.67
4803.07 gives 9.39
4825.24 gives 9.58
